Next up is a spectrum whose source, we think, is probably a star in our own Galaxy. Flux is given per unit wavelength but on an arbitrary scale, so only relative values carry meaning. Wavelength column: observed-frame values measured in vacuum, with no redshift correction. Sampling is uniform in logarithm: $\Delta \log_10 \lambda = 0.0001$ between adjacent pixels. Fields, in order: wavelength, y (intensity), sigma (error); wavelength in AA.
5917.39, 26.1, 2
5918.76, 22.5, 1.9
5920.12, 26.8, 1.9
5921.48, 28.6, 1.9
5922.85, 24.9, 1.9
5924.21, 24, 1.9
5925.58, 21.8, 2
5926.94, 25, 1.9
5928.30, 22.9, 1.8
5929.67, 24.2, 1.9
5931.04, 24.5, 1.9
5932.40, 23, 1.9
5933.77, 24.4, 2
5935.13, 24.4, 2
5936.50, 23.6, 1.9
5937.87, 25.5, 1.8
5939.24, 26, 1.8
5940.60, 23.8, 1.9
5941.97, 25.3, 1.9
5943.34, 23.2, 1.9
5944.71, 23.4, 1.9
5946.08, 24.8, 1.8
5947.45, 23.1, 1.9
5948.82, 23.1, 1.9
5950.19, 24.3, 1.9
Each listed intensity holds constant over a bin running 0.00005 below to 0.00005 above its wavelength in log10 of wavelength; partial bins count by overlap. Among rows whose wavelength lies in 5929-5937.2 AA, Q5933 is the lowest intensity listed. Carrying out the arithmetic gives 23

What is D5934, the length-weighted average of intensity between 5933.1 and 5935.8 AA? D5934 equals 24.5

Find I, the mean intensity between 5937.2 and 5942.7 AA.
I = 25.1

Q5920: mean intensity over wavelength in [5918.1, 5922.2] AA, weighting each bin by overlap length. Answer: 26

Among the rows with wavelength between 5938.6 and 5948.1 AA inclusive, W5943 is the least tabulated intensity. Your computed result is 23.1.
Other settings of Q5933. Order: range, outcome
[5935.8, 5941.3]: 23.6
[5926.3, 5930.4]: 22.9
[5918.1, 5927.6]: 21.8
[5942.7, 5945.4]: 23.2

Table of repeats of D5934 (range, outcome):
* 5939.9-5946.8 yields 24.1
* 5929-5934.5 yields 24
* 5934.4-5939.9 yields 24.9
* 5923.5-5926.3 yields 23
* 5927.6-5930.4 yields 23.5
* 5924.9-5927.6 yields 23.4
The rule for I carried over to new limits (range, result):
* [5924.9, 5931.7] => 23.7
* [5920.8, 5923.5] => 26.7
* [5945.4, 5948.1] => 24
